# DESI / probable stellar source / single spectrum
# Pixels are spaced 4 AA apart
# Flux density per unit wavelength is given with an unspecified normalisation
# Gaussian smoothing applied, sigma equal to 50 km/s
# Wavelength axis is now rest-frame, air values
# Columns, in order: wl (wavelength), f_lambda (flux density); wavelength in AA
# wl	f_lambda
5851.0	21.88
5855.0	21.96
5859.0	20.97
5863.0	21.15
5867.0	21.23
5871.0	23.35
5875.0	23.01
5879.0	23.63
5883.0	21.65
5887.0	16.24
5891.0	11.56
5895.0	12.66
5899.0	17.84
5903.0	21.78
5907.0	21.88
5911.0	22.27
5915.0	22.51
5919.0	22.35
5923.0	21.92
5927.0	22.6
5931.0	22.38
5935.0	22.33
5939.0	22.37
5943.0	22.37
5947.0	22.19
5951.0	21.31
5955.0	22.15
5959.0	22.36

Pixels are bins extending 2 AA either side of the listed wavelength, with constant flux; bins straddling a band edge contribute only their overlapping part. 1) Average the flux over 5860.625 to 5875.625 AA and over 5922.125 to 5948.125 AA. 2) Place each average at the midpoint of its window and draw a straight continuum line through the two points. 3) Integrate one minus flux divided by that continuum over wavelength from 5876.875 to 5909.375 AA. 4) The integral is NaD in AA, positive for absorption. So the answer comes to 5.4 AA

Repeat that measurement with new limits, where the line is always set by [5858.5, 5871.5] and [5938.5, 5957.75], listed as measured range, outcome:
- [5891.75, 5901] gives 2.98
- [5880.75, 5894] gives 3.28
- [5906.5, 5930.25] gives -0.43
